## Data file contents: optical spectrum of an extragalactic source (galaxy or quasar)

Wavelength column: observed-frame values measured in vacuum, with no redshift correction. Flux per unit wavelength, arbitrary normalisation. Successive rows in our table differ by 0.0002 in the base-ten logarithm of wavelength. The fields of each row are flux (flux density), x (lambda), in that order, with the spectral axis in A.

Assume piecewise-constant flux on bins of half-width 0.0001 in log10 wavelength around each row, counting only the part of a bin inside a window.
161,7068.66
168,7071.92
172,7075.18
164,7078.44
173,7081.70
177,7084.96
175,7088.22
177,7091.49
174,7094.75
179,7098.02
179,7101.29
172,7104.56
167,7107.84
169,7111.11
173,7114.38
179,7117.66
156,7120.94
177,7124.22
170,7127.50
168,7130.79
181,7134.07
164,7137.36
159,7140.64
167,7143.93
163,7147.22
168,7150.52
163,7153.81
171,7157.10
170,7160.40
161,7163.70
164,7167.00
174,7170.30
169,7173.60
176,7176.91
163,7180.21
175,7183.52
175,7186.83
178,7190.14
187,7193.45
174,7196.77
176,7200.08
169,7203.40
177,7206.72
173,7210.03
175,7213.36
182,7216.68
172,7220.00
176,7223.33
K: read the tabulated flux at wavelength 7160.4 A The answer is 170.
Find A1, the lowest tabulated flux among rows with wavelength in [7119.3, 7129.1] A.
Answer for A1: 156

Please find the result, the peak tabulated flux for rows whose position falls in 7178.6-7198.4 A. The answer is 187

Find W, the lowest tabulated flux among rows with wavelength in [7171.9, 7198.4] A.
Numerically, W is 163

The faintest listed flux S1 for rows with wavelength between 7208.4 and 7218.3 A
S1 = 173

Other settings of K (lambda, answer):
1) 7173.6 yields 169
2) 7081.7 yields 173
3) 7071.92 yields 168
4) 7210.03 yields 173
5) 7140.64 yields 159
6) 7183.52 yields 175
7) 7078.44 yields 164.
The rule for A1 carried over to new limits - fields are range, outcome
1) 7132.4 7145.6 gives 159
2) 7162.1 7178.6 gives 161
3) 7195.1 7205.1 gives 169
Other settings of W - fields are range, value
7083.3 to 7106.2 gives 172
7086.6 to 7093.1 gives 175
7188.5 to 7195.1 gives 178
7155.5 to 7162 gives 170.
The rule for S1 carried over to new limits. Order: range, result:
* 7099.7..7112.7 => 167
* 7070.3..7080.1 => 164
